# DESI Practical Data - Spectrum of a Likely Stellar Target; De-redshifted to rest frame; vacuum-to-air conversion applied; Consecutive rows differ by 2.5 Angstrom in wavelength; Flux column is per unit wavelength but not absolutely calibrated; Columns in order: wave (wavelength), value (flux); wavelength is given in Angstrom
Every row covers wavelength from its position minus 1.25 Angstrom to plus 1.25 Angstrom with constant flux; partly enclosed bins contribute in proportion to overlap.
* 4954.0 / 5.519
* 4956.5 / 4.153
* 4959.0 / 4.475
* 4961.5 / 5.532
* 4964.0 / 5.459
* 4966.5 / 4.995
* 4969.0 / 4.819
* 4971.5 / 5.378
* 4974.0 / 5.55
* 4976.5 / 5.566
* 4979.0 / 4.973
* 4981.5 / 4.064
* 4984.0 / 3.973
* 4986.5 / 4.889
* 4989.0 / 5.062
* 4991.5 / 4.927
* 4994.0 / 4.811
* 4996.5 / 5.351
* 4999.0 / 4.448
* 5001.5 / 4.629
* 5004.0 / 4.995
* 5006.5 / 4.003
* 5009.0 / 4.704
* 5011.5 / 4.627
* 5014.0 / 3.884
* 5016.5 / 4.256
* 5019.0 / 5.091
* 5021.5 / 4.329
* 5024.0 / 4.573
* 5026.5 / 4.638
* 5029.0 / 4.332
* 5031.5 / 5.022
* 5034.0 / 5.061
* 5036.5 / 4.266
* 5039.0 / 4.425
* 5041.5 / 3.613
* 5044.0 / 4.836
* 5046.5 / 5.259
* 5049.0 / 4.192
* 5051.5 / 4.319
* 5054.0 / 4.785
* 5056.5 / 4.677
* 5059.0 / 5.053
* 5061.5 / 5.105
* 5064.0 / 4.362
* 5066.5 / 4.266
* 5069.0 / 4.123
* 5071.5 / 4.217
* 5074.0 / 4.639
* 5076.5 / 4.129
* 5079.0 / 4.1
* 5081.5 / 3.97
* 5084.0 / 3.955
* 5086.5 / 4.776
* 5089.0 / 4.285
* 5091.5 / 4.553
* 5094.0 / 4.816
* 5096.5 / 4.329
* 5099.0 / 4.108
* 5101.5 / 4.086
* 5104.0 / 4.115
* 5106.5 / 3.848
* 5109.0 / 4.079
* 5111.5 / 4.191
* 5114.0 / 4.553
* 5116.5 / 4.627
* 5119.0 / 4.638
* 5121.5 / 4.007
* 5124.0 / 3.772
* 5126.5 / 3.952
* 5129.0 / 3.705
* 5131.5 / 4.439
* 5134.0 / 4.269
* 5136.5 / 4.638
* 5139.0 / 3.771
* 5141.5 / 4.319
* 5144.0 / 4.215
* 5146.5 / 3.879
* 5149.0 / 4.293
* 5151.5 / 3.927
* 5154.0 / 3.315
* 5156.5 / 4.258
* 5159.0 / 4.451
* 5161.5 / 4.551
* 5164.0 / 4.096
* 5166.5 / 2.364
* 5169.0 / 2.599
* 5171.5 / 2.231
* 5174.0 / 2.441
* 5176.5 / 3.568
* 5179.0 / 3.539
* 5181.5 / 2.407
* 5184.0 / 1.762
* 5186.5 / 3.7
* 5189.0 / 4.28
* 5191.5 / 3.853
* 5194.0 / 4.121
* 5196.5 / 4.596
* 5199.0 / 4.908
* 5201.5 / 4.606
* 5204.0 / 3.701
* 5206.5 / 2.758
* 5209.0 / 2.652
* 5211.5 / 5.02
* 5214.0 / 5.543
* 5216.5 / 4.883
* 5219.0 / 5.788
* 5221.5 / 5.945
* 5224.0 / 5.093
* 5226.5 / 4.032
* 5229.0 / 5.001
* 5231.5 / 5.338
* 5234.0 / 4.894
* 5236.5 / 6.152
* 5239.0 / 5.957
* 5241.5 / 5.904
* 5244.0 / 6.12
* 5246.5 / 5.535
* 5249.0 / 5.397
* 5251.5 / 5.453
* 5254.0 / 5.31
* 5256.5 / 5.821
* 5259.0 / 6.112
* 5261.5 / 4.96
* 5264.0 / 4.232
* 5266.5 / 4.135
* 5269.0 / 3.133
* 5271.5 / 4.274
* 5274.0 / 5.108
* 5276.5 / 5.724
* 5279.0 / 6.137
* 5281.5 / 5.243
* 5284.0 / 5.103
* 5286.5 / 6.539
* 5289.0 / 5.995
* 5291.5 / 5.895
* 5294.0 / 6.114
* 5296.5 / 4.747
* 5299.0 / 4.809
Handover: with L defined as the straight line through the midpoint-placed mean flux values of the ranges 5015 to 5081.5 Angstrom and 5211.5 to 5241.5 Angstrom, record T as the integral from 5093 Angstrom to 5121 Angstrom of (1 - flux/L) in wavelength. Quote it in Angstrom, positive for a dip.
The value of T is 2.9 Angstrom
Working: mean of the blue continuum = 4.51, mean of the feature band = 4.3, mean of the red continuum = 5.34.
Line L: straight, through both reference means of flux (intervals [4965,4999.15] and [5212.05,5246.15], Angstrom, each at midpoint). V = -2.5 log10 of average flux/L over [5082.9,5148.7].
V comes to 0.22 mag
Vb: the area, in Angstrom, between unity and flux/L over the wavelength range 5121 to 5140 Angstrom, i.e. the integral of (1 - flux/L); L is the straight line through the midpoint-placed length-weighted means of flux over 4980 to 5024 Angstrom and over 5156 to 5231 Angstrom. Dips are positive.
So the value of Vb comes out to 0.45 Angstrom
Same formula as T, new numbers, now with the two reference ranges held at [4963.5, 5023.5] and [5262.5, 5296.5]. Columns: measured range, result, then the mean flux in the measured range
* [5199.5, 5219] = 3.0 Angstrom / 4.3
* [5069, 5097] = 3.2 Angstrom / 4.33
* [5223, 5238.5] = 0.0 Angstrom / 5.13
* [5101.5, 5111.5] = 1.8 Angstrom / 4.05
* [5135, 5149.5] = 2.3 Angstrom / 4.18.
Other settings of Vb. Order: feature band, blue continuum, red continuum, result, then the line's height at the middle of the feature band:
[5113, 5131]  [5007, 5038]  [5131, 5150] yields 0.4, 4.27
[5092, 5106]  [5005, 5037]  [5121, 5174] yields -0.6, 4.1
